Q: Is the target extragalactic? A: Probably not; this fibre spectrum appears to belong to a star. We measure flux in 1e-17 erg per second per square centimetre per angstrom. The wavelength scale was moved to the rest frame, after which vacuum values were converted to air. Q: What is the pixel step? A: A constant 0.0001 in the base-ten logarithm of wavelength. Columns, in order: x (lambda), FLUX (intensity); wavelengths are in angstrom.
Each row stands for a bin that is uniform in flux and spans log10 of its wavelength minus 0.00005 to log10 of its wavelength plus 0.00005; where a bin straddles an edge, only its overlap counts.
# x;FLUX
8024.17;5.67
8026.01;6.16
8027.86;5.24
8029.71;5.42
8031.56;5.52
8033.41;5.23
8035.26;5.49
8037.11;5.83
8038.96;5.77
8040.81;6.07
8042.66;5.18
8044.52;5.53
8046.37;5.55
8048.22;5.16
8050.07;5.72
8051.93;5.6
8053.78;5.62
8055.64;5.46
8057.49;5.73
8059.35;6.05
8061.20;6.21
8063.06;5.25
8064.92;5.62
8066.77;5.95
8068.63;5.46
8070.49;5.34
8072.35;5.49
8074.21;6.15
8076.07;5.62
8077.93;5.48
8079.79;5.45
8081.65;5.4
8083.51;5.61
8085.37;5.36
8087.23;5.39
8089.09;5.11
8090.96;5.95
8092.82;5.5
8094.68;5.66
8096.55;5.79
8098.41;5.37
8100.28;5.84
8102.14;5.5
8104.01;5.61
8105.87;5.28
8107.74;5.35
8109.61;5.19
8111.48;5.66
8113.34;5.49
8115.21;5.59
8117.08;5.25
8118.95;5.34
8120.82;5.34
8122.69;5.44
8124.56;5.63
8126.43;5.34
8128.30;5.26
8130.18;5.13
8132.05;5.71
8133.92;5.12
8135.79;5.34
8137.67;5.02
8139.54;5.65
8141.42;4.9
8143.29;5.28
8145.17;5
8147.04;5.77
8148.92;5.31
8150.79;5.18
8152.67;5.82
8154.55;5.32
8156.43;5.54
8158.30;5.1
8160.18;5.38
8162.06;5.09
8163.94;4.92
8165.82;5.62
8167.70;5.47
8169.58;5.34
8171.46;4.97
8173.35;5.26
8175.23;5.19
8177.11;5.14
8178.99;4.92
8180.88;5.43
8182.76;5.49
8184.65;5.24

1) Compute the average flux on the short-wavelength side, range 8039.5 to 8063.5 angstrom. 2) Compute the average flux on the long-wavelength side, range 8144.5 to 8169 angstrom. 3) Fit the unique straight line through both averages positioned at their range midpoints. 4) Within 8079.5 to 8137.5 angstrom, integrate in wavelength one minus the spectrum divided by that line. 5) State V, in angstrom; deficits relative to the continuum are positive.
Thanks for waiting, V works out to 0.39 angstrom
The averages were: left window 5.64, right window 5.35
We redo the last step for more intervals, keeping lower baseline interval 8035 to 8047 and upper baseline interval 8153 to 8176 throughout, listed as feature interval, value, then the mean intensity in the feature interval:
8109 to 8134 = 0.0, 5.4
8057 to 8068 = -0.4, 5.79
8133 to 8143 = 0.3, 5.21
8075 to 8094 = 0.1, 5.5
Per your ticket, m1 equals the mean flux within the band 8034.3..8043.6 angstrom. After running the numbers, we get 5.66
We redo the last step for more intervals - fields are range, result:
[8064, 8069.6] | 5.68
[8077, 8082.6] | 5.45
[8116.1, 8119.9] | 5.3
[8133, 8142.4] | 5.21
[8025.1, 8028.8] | 5.69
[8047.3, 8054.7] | 5.53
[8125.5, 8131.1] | 5.24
